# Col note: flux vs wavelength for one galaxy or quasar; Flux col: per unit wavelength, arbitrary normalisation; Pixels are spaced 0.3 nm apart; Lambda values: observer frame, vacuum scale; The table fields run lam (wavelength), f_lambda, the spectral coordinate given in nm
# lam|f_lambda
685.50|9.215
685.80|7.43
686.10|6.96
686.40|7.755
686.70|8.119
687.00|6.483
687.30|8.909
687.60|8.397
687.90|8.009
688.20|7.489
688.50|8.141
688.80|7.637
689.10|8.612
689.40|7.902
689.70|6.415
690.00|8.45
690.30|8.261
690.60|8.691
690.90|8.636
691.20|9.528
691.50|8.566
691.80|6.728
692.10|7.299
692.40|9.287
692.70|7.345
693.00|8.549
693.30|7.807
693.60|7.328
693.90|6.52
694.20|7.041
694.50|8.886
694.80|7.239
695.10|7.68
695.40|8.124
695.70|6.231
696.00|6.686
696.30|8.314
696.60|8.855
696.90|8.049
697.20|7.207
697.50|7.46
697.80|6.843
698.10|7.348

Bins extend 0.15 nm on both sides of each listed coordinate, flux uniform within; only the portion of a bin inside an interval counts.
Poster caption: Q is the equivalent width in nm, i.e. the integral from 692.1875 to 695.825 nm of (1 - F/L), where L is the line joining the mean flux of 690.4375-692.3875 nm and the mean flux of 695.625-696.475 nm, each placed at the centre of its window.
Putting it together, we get 0.011 nm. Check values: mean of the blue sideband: 8.32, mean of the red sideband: 7.2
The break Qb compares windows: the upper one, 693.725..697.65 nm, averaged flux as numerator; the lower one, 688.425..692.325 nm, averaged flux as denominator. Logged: 0.93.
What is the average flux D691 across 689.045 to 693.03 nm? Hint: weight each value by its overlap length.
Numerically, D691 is 8.14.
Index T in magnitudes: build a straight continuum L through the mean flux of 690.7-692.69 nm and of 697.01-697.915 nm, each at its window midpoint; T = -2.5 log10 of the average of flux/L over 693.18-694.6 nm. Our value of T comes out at 0.06 mag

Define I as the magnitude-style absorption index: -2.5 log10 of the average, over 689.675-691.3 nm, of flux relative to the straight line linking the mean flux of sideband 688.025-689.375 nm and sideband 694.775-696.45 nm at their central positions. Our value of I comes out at -0.08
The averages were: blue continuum 7.96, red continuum 7.39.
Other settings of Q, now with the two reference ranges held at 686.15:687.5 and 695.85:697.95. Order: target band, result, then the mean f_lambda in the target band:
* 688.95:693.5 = -0.25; 8.13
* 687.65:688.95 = -0.02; 7.86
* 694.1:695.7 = 0.00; 7.67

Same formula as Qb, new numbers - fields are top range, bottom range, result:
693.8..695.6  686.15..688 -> 0.96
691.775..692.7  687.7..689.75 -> 1.00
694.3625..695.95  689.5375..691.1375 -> 0.93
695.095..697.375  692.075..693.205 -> 0.93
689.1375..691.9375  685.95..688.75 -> 1.05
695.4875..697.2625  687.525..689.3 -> 0.95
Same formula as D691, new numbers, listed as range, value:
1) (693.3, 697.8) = 7.53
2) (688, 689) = 7.81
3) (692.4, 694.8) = 7.72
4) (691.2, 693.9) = 7.88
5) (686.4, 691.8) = 8.08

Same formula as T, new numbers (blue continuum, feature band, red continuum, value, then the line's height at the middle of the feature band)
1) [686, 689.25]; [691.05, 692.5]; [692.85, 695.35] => -0.070 mag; 7.73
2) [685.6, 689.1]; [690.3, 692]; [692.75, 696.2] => -0.102 mag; 7.63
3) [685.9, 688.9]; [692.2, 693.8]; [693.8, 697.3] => -0.047 mag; 7.65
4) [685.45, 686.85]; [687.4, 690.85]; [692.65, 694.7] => -0.040 mag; 7.74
